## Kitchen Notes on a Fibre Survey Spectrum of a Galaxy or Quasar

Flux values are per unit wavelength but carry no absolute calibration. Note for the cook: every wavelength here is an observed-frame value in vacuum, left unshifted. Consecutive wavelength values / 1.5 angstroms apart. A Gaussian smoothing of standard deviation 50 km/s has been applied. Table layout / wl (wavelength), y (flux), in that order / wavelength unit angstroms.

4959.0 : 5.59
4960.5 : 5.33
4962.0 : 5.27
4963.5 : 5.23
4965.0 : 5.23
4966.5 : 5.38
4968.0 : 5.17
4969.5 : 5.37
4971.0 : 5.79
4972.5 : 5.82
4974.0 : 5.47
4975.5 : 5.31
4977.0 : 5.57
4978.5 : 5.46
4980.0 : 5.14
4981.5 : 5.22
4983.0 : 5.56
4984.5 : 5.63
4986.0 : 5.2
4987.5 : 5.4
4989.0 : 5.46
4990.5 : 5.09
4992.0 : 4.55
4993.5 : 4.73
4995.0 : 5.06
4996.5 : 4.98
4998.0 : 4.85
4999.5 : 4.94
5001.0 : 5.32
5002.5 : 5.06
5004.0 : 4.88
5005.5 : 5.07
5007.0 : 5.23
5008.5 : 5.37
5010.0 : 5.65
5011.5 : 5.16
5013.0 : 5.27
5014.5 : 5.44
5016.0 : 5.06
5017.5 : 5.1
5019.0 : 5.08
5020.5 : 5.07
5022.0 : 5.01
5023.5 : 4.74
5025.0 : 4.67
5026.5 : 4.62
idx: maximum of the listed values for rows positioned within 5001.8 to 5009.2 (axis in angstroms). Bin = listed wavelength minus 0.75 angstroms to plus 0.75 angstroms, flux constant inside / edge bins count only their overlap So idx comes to 5.37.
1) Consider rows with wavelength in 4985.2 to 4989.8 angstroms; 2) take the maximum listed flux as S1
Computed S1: 5.46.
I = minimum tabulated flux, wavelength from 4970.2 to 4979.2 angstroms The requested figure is 5.31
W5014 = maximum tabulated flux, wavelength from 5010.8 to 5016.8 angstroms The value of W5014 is 5.44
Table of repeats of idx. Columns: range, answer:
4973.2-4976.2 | 5.47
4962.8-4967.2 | 5.38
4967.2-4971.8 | 5.79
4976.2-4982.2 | 5.57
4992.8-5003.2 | 5.32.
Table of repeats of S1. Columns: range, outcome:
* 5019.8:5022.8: 5.07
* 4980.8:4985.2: 5.63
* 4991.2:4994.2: 4.73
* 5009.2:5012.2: 5.65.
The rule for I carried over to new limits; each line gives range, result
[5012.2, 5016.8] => 5.06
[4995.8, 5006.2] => 4.85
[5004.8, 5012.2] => 5.07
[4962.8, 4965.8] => 5.23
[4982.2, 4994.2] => 4.55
